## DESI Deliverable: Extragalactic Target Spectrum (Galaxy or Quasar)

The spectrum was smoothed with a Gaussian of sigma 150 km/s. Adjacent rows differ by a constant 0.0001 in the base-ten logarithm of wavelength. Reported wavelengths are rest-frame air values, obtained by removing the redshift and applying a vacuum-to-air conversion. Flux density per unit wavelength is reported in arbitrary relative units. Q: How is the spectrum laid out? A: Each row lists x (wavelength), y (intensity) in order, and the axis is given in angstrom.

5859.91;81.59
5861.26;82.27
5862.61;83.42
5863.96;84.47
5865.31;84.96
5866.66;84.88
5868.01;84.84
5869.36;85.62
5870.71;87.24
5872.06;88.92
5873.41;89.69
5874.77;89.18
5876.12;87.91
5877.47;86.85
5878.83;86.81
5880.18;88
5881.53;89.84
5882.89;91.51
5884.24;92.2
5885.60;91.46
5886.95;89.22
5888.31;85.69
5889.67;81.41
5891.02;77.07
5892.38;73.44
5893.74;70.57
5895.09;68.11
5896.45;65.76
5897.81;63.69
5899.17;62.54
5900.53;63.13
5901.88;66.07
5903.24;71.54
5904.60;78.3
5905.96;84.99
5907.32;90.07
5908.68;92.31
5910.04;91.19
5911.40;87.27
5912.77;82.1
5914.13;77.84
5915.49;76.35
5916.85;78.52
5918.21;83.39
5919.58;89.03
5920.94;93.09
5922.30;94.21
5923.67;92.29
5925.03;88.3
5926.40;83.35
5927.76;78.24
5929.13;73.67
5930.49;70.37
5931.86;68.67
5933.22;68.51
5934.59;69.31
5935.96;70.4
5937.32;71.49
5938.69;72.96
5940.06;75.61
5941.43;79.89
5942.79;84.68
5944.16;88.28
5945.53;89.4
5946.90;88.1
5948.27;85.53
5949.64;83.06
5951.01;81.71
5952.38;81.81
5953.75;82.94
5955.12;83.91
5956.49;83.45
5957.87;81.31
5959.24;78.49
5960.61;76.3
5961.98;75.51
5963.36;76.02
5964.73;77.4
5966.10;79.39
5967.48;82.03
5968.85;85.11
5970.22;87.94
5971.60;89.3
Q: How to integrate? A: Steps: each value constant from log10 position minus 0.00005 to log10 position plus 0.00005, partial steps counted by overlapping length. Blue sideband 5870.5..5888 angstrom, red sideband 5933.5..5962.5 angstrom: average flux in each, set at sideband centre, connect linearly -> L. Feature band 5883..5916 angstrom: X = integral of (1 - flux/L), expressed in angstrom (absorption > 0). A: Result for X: 3.0 angstrom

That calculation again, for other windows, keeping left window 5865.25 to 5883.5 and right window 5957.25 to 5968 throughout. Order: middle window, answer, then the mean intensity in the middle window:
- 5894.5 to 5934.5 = 2.3 angstrom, 78.6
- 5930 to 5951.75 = 0.7 angstrom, 78.1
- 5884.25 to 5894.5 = 0.5 angstrom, 81.9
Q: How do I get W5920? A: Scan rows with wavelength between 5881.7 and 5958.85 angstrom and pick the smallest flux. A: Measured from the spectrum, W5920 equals 62.54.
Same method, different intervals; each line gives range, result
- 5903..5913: 71.54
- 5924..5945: 68.51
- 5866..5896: 68.11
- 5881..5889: 85.69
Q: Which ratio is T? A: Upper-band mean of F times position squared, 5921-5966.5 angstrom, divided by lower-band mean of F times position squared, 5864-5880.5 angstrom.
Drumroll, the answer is 0.94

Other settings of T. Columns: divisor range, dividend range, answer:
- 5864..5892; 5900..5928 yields 0.97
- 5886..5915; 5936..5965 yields 1.06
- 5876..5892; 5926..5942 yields 0.86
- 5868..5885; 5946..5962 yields 0.95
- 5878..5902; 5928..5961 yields 1.02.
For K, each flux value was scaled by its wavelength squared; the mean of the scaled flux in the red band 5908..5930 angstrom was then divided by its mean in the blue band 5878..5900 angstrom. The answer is 1.1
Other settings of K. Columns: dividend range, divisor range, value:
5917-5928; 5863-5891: 1.02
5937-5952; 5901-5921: 1.01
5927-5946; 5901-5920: 0.93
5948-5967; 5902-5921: 0.98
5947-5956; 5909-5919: 1.02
